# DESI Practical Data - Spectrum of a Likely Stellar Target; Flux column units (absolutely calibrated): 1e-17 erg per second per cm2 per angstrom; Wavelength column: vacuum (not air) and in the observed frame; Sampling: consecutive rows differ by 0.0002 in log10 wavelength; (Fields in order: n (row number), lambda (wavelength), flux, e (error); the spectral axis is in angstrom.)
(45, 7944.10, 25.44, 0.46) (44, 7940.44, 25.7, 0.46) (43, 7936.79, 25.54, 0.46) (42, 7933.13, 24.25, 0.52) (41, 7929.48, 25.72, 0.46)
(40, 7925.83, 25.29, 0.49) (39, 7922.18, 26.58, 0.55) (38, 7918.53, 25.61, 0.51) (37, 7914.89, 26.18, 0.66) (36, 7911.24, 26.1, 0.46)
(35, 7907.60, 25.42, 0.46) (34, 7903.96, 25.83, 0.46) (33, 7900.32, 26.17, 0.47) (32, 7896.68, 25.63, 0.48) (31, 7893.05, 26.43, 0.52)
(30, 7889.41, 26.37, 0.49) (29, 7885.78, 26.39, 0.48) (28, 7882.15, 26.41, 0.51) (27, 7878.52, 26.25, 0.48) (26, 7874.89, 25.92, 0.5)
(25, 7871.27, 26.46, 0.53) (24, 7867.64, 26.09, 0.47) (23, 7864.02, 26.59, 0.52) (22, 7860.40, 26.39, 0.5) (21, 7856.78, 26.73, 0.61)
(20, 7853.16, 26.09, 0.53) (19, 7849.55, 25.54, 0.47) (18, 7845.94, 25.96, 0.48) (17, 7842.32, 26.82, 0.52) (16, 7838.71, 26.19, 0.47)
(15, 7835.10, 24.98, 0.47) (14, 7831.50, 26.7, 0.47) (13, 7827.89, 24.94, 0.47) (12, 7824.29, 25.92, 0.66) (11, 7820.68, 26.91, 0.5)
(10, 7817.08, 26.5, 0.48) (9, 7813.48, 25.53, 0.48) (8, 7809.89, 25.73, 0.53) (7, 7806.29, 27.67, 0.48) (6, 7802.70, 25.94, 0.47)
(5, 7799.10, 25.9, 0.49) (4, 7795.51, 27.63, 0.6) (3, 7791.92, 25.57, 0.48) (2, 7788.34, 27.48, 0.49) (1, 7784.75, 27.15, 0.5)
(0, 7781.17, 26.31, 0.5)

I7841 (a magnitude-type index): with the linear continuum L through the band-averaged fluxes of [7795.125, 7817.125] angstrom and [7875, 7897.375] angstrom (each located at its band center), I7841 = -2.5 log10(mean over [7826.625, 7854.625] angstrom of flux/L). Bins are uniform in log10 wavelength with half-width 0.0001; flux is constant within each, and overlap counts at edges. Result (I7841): 0.02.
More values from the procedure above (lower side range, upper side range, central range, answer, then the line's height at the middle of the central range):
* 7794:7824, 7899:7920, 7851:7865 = -0.011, 26.2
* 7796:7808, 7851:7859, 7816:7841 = 0.020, 26.5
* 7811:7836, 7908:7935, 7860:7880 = -0.019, 25.8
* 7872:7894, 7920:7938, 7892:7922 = -0.003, 25.9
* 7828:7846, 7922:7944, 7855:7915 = -0.020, 25.7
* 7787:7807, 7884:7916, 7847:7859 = 0.008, 26.3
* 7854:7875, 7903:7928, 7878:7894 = -0.009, 26.2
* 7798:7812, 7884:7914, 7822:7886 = 0.002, 26.2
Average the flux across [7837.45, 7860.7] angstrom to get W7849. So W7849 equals 26.2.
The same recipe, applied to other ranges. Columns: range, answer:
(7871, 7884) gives 26.2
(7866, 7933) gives 26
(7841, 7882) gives 26.3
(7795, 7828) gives 26.3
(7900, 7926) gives 25.9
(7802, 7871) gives 26.2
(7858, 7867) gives 26.5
